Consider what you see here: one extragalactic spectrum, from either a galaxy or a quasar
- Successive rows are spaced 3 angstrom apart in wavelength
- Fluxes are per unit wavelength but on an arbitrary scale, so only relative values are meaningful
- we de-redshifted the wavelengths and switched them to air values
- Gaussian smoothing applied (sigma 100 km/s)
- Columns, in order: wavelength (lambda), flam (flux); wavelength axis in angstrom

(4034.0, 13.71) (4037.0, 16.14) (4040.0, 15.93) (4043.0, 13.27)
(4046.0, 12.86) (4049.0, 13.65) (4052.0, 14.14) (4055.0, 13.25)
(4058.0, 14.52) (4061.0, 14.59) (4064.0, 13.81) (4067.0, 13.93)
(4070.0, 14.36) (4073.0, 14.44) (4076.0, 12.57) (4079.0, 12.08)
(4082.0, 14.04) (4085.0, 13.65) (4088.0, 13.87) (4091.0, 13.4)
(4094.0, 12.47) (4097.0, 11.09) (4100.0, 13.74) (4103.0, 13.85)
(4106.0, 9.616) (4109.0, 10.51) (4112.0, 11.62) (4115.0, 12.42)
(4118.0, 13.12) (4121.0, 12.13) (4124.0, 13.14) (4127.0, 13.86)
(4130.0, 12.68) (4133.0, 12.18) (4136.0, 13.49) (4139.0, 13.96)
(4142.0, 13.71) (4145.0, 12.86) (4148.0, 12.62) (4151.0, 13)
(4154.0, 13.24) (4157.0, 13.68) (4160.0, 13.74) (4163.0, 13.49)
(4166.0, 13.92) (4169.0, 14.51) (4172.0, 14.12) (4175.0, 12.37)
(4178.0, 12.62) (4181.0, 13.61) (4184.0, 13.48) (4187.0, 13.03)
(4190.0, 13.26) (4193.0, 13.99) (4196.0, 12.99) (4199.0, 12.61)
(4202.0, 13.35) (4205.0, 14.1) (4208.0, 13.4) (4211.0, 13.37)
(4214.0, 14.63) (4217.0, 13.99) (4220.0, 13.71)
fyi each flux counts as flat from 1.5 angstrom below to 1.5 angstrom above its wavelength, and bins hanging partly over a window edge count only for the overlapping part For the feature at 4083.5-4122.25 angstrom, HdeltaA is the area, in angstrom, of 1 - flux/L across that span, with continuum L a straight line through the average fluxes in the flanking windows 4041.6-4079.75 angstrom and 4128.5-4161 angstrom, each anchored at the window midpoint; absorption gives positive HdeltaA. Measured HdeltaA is 2.9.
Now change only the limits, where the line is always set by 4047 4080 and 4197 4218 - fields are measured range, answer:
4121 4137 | 0.9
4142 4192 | 1.1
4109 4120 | 1.3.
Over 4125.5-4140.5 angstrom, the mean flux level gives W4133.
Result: 13.2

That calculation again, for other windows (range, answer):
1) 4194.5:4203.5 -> 13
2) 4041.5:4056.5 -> 13.4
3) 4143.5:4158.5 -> 13.1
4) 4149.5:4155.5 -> 13.1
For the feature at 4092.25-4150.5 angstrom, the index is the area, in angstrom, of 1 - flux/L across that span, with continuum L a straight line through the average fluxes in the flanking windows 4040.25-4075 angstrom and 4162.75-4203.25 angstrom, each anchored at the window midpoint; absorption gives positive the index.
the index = 4.5 angstrom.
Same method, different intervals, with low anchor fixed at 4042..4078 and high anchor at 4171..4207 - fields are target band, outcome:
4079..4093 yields 0.2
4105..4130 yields 2.6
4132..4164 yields 0.4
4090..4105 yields 0.9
